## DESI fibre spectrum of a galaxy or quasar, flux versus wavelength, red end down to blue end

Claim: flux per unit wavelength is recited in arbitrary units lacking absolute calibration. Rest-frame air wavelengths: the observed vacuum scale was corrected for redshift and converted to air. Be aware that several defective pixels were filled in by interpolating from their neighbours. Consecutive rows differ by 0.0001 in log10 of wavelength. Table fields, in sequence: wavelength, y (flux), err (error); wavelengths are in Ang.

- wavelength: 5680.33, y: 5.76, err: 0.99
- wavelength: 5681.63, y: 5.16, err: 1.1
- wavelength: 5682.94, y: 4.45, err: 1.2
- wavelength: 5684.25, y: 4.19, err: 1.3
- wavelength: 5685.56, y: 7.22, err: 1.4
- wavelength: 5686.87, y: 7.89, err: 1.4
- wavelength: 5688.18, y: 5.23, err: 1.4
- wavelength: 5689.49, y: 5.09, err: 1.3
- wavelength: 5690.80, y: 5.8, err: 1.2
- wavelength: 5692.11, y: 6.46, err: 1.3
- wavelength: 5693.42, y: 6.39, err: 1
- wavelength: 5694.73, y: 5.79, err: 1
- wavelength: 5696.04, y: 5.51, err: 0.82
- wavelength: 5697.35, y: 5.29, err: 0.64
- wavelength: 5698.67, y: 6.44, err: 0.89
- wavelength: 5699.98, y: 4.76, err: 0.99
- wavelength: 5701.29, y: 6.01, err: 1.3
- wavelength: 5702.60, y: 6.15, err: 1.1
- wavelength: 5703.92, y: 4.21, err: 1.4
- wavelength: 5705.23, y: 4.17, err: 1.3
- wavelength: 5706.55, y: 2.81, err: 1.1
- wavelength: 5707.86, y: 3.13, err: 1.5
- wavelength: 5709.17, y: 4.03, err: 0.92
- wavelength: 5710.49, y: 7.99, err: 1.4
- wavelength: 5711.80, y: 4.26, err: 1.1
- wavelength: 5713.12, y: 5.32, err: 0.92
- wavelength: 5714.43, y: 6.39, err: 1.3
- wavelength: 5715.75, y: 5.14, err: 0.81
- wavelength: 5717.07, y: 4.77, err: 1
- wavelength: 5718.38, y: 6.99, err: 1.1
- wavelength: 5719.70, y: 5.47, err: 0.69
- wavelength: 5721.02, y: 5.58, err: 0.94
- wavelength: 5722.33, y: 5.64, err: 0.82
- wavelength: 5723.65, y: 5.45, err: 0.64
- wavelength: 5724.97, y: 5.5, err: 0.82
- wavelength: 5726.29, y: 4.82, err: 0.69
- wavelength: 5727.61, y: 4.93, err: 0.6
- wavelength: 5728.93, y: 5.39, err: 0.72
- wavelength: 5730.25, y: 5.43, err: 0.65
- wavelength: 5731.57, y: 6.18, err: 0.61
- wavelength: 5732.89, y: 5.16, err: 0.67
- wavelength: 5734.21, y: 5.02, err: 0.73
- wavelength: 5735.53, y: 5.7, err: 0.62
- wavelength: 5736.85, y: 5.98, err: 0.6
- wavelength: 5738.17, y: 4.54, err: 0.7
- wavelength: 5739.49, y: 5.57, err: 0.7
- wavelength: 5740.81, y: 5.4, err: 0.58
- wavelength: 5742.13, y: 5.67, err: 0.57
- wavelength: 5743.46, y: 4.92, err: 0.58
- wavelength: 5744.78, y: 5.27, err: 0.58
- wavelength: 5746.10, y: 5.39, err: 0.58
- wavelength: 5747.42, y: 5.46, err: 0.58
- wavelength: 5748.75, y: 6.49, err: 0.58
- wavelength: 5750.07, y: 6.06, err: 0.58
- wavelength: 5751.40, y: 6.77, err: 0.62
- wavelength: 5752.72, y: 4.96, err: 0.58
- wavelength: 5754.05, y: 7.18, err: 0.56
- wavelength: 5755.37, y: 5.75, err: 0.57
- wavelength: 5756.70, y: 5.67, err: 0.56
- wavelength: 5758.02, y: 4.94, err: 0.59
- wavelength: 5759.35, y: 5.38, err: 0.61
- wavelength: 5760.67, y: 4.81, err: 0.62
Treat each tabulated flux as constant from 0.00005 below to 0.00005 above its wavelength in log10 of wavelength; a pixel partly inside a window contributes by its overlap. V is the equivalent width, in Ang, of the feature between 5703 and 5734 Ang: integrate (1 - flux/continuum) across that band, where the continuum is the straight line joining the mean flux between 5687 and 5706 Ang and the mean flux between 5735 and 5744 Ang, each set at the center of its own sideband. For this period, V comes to 1.7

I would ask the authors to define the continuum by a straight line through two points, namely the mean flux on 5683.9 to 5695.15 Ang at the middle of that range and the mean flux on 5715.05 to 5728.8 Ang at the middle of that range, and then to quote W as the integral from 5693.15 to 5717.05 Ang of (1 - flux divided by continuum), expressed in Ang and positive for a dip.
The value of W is 2.4 Ang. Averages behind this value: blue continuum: 6.06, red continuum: 5.43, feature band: 5.18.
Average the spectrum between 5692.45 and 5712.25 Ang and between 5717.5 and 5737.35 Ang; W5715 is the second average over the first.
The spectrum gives 1.1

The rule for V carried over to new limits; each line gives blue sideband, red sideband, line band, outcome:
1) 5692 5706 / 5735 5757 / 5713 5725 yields -0.1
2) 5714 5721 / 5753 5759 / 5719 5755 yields 1.2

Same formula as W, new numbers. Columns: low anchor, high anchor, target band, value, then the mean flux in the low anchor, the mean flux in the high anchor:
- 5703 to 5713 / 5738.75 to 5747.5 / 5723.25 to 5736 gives -0.8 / 4.47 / 5.37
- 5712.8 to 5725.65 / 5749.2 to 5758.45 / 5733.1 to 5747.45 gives 1.2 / 5.63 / 5.94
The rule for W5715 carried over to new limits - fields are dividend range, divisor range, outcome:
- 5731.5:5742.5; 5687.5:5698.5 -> 0.95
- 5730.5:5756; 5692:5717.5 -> 1.08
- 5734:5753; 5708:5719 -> 1.01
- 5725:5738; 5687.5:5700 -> 0.94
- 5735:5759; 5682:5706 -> 1.01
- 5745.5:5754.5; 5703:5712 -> 1.36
